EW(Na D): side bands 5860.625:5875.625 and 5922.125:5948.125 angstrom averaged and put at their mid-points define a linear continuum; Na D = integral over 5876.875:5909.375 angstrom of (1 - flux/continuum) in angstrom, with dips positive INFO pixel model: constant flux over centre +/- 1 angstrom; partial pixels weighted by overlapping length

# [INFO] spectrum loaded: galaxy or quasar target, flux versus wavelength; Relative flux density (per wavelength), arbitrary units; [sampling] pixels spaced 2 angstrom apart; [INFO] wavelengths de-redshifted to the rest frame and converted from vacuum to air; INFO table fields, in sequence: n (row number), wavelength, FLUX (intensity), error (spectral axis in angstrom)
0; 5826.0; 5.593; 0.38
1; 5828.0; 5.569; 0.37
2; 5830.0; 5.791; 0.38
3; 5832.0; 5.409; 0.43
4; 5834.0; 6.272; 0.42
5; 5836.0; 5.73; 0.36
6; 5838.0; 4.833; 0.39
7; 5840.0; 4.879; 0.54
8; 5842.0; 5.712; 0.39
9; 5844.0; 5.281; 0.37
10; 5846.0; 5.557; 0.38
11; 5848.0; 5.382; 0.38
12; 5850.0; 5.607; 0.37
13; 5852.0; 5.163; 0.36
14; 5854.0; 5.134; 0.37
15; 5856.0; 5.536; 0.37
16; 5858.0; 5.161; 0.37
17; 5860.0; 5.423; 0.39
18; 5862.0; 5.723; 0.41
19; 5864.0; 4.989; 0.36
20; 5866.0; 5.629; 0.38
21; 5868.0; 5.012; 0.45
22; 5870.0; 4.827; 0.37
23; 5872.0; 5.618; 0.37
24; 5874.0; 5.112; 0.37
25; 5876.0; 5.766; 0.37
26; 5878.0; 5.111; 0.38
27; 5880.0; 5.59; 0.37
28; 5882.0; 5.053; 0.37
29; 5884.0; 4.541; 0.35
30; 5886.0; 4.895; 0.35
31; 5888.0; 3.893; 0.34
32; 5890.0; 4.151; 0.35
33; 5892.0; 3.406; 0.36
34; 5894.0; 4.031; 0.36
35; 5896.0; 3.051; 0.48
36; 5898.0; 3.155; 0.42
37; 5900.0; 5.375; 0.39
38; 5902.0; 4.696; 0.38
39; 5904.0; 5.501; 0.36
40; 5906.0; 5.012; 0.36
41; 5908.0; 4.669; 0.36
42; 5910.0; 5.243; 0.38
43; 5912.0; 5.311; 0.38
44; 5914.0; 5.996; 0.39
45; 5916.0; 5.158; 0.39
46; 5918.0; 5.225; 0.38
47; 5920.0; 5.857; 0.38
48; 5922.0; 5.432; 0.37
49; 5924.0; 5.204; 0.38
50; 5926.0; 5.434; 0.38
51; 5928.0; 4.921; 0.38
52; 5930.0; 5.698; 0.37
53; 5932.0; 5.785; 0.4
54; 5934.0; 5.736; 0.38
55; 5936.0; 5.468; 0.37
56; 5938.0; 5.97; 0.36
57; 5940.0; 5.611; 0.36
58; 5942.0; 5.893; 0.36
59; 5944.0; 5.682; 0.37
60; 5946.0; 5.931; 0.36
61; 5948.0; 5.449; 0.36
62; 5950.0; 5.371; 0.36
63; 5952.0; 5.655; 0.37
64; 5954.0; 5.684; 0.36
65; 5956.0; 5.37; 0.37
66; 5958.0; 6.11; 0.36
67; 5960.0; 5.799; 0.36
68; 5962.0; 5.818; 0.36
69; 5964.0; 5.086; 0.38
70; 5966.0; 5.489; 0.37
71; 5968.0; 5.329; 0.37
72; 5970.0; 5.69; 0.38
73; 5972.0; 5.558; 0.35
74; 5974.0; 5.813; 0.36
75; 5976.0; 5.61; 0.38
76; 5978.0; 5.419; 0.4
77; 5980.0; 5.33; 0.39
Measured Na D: 5.3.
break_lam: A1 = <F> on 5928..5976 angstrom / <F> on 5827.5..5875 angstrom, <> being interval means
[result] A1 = 1.0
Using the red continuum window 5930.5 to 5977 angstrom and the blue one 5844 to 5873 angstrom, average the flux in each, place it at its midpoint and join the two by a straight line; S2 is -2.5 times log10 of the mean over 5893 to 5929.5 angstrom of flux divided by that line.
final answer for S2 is 0.11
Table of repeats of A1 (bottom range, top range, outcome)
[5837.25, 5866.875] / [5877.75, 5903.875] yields 0.82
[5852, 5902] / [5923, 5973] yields 1.15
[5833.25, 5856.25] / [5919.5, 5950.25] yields 1.03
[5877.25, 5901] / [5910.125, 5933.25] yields 1.25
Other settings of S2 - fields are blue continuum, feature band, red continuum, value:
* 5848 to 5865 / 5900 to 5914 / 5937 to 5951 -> 0.08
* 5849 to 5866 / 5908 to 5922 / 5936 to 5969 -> 0.02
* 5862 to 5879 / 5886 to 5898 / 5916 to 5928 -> 0.38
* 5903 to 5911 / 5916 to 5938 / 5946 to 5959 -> -0.03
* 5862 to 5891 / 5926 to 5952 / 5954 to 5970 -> -0.04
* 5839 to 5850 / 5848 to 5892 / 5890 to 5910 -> -0.04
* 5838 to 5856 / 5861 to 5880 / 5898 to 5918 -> -0.02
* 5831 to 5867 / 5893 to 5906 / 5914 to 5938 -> 0.25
